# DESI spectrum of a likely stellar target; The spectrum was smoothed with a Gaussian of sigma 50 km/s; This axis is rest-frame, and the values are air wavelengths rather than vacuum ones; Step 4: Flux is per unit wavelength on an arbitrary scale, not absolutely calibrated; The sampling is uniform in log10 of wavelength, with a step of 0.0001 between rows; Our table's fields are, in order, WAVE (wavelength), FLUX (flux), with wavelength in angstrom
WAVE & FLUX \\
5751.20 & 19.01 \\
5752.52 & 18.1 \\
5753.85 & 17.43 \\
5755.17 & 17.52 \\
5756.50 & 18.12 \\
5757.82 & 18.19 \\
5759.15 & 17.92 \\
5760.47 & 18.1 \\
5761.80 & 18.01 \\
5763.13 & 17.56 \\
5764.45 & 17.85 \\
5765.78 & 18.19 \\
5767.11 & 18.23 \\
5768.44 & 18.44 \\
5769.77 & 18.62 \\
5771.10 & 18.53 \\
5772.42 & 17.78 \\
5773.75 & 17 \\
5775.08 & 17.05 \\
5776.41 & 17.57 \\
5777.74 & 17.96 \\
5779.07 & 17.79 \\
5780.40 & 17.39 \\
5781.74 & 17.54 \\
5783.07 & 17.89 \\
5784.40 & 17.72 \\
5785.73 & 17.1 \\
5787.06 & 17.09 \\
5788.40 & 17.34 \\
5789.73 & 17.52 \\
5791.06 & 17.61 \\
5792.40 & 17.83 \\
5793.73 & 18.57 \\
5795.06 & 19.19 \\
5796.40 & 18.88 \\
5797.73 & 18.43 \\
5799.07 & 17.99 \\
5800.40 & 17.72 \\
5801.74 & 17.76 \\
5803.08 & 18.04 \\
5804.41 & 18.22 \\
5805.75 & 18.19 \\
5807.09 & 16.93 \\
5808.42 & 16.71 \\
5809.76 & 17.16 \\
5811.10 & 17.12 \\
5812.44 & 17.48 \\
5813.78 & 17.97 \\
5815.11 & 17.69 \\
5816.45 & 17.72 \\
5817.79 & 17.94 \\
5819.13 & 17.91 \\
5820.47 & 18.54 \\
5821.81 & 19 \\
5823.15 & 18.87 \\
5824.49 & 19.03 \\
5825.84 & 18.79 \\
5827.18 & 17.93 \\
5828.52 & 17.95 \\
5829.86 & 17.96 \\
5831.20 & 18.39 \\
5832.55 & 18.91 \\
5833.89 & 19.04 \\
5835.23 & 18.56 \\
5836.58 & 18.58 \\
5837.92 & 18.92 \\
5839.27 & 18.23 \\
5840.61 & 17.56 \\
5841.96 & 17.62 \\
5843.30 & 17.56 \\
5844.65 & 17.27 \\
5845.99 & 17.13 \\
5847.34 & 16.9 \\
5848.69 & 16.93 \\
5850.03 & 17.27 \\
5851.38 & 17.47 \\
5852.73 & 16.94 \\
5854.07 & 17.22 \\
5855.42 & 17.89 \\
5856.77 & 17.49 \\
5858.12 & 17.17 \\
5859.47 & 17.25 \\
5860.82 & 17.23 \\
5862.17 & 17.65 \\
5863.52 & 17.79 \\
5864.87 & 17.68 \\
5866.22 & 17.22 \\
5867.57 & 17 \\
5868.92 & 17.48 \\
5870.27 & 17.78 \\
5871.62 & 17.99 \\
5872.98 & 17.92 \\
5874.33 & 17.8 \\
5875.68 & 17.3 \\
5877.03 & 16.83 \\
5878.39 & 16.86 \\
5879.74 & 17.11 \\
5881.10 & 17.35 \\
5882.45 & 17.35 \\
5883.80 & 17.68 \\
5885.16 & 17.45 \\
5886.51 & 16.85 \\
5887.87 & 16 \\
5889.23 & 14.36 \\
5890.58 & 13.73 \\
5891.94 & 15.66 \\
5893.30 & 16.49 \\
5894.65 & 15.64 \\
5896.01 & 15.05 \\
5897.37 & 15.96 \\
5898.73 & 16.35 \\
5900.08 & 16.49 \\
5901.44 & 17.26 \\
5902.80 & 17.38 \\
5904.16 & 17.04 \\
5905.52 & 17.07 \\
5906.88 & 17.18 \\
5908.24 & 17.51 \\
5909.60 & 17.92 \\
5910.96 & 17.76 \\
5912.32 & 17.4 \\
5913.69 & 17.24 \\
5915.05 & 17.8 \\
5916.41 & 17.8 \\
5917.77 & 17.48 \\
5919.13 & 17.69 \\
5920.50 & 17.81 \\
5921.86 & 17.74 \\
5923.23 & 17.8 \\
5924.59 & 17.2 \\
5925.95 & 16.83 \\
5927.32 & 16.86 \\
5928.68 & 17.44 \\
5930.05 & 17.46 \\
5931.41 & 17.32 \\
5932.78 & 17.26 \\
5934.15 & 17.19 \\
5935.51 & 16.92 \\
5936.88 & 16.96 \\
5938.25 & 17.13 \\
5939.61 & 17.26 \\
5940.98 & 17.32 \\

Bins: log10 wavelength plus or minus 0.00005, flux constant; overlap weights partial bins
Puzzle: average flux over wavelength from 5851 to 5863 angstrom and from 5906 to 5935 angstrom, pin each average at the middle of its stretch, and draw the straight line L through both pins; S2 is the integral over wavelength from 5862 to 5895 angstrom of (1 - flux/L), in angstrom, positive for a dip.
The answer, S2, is 0.9 angstrom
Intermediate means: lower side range 17.4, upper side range 17.5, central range 16.9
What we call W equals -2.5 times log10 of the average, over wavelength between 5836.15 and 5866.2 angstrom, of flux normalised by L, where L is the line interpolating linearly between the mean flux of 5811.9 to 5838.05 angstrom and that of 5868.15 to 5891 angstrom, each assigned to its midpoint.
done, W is 0.01 mag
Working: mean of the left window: 18.4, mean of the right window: 17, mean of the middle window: 17.5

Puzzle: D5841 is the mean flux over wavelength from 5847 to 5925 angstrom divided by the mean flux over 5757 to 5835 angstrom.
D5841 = 0.95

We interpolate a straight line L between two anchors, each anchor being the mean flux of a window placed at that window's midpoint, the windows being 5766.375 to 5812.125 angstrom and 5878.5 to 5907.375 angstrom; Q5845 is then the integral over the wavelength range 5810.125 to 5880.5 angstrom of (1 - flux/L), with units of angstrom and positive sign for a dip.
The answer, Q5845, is -2.9 angstrom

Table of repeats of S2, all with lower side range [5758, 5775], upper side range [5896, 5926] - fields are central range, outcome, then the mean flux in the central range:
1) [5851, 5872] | 0.1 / 17.4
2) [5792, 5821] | -0.2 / 17.9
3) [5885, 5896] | 1.1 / 15.7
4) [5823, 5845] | -0.8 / 18.3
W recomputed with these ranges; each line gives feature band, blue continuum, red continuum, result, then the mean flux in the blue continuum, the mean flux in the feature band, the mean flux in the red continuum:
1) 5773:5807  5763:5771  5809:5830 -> 0.021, 18.2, 17.8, 18.1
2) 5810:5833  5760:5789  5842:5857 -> -0.042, 17.8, 18.2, 17.3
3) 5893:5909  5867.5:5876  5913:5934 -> 0.057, 17.7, 16.6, 17.4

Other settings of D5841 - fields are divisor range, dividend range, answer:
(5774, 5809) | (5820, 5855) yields 1.01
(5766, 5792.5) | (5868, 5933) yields 0.96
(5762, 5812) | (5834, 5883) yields 0.98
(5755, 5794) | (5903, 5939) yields 0.98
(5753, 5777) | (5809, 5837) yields 1.02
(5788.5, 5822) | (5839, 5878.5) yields 0.97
